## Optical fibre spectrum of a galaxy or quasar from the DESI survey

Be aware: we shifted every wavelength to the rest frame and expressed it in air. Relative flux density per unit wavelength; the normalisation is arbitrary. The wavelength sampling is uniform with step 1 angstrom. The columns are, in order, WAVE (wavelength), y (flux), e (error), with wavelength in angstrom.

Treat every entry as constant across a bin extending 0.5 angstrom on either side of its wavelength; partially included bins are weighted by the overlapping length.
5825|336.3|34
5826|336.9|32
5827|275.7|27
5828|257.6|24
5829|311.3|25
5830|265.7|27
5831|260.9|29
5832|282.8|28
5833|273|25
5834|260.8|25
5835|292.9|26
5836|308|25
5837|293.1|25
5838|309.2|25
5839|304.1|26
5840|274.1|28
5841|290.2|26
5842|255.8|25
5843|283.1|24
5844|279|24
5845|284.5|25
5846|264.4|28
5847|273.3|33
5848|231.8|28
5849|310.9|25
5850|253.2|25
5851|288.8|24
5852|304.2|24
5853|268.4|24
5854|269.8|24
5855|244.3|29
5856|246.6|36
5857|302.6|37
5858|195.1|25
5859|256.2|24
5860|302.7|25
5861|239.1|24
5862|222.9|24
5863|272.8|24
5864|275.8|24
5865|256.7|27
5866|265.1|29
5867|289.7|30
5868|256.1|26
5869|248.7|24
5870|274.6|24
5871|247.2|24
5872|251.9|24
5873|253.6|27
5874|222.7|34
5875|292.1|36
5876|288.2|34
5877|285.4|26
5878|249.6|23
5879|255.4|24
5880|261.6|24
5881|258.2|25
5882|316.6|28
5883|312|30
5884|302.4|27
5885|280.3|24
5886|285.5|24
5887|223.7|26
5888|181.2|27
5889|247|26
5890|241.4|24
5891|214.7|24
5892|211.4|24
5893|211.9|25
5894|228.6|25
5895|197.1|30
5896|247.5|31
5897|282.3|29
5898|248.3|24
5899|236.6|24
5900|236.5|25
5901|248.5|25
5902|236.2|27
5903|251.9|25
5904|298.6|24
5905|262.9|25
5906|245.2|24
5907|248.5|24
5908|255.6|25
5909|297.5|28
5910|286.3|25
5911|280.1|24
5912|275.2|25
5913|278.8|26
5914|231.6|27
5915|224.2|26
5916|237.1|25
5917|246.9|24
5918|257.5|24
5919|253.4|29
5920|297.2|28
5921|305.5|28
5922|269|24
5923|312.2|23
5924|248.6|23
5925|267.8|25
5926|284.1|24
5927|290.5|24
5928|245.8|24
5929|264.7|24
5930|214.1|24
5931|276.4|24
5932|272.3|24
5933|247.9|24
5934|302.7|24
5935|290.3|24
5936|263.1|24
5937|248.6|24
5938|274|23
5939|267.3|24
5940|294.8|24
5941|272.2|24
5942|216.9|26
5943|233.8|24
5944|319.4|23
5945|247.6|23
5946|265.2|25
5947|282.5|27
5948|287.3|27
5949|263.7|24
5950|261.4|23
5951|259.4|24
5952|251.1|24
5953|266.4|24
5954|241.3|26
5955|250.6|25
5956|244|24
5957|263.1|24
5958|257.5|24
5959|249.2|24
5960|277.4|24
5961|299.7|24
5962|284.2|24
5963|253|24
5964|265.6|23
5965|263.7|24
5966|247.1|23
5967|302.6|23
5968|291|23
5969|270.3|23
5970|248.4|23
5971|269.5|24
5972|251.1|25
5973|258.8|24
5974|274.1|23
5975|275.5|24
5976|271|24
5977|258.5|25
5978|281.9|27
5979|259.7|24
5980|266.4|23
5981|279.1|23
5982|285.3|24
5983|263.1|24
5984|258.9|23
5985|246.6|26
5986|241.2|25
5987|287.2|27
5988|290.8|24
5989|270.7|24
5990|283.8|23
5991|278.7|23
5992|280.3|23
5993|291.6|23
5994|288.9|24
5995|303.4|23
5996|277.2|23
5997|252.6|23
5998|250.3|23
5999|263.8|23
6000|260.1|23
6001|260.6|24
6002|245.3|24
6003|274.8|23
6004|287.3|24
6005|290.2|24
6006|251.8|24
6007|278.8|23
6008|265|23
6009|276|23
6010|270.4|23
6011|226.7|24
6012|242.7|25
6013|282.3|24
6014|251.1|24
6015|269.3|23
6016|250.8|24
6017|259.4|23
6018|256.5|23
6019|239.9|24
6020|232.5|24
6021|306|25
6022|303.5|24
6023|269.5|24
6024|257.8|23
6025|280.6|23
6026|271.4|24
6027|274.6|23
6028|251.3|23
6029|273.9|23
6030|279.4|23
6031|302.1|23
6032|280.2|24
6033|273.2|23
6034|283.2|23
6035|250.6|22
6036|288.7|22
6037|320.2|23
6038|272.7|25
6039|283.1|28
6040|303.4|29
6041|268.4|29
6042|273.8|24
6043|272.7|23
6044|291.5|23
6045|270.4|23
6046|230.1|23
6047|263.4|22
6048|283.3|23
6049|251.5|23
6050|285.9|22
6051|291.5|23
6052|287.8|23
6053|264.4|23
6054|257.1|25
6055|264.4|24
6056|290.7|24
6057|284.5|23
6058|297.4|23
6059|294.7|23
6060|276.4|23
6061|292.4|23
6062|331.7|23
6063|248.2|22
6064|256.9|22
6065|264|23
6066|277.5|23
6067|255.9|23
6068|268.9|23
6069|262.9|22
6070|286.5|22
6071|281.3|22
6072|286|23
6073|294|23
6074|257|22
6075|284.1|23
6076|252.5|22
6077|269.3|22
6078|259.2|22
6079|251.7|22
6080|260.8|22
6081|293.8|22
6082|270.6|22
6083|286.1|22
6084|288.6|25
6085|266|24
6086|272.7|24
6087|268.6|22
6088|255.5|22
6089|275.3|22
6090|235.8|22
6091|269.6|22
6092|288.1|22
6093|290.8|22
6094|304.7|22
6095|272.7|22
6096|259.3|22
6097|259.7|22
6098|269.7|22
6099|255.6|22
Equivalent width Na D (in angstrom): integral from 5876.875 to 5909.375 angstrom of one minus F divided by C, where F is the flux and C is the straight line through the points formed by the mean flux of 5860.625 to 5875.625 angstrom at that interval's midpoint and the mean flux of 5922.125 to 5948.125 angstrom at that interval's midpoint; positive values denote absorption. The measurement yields 1.2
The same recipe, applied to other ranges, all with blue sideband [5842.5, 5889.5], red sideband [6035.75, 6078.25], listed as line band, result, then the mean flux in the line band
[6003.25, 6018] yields 0.52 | 264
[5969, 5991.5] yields 0.32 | 268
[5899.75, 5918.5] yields 0.69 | 258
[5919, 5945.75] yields -0.06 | 270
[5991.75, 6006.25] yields 0.06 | 272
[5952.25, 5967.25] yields 0.41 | 264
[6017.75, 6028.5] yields 0.27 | 268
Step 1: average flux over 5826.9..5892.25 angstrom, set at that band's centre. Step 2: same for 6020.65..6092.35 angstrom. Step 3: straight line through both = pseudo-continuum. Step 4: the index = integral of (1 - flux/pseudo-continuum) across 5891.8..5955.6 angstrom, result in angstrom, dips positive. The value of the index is 2.25 angstrom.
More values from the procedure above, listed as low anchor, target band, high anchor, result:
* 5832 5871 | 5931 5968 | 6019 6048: 0.93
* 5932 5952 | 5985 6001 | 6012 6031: -0.34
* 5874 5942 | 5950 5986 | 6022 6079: 0.31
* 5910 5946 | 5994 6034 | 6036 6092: 0.52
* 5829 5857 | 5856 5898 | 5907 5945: 2.68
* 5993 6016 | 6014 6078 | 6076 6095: -1.13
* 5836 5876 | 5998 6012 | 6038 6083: 0.47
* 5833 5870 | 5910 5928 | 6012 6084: 0.28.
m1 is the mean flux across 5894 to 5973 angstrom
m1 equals 263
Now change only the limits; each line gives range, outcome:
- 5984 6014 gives 269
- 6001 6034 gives 268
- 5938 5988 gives 266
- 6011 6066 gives 274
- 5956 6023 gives 268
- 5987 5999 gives 279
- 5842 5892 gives 263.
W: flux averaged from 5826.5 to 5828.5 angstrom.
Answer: 267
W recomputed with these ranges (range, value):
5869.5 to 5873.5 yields 257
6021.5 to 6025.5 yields 278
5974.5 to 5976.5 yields 273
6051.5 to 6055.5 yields 268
